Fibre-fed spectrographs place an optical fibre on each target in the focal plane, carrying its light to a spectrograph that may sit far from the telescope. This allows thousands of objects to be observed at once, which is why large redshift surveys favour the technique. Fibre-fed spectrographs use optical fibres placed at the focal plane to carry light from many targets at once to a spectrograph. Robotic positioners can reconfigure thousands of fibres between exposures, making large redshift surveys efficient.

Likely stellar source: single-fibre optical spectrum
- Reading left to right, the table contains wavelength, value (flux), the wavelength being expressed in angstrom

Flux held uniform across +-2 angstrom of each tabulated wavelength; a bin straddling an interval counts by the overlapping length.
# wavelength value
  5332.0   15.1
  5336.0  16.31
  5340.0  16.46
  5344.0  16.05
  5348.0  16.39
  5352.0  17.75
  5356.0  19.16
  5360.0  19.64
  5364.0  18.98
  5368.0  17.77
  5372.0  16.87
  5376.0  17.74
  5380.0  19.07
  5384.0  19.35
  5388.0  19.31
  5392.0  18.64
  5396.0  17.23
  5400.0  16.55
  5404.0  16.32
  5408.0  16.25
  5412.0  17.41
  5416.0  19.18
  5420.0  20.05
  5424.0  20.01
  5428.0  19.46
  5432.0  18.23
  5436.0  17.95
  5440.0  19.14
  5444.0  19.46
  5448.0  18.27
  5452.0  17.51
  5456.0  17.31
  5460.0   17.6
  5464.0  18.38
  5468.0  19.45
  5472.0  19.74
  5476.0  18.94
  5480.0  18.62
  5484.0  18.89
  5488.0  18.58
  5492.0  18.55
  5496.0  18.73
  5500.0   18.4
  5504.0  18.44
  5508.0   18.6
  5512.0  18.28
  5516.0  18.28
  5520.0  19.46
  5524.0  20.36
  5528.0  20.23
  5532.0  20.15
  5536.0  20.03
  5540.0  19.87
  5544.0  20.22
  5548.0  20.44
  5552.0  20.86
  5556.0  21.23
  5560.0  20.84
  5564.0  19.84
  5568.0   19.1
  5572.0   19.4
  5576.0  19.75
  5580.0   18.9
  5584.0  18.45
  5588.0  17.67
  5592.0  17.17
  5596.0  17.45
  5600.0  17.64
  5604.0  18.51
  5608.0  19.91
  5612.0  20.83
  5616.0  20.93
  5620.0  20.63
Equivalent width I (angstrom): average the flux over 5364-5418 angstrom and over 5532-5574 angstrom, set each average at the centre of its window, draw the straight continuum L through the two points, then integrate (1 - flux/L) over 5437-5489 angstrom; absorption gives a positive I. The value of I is 0.8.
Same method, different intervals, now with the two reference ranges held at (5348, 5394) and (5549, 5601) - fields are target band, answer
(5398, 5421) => 1.34 angstrom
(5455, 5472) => 0.33 angstrom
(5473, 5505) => 0.31 angstrom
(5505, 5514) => 0.24 angstrom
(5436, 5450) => -0.07 angstrom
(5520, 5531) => -0.66 angstrom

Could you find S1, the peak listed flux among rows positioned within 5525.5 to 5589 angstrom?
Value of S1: 21.23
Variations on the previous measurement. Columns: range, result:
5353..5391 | 19.64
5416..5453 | 20.05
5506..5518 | 18.6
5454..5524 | 20.36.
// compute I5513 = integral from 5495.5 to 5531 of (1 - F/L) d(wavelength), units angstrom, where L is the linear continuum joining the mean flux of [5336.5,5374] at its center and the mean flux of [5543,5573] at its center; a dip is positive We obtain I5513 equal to 1.2 angstrom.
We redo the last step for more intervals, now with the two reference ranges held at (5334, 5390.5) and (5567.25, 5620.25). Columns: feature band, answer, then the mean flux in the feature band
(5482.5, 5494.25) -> -0.1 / 18.7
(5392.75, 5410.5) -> 1.3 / 16.8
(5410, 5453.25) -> -1.4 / 18.8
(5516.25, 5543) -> -1.8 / 19.9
